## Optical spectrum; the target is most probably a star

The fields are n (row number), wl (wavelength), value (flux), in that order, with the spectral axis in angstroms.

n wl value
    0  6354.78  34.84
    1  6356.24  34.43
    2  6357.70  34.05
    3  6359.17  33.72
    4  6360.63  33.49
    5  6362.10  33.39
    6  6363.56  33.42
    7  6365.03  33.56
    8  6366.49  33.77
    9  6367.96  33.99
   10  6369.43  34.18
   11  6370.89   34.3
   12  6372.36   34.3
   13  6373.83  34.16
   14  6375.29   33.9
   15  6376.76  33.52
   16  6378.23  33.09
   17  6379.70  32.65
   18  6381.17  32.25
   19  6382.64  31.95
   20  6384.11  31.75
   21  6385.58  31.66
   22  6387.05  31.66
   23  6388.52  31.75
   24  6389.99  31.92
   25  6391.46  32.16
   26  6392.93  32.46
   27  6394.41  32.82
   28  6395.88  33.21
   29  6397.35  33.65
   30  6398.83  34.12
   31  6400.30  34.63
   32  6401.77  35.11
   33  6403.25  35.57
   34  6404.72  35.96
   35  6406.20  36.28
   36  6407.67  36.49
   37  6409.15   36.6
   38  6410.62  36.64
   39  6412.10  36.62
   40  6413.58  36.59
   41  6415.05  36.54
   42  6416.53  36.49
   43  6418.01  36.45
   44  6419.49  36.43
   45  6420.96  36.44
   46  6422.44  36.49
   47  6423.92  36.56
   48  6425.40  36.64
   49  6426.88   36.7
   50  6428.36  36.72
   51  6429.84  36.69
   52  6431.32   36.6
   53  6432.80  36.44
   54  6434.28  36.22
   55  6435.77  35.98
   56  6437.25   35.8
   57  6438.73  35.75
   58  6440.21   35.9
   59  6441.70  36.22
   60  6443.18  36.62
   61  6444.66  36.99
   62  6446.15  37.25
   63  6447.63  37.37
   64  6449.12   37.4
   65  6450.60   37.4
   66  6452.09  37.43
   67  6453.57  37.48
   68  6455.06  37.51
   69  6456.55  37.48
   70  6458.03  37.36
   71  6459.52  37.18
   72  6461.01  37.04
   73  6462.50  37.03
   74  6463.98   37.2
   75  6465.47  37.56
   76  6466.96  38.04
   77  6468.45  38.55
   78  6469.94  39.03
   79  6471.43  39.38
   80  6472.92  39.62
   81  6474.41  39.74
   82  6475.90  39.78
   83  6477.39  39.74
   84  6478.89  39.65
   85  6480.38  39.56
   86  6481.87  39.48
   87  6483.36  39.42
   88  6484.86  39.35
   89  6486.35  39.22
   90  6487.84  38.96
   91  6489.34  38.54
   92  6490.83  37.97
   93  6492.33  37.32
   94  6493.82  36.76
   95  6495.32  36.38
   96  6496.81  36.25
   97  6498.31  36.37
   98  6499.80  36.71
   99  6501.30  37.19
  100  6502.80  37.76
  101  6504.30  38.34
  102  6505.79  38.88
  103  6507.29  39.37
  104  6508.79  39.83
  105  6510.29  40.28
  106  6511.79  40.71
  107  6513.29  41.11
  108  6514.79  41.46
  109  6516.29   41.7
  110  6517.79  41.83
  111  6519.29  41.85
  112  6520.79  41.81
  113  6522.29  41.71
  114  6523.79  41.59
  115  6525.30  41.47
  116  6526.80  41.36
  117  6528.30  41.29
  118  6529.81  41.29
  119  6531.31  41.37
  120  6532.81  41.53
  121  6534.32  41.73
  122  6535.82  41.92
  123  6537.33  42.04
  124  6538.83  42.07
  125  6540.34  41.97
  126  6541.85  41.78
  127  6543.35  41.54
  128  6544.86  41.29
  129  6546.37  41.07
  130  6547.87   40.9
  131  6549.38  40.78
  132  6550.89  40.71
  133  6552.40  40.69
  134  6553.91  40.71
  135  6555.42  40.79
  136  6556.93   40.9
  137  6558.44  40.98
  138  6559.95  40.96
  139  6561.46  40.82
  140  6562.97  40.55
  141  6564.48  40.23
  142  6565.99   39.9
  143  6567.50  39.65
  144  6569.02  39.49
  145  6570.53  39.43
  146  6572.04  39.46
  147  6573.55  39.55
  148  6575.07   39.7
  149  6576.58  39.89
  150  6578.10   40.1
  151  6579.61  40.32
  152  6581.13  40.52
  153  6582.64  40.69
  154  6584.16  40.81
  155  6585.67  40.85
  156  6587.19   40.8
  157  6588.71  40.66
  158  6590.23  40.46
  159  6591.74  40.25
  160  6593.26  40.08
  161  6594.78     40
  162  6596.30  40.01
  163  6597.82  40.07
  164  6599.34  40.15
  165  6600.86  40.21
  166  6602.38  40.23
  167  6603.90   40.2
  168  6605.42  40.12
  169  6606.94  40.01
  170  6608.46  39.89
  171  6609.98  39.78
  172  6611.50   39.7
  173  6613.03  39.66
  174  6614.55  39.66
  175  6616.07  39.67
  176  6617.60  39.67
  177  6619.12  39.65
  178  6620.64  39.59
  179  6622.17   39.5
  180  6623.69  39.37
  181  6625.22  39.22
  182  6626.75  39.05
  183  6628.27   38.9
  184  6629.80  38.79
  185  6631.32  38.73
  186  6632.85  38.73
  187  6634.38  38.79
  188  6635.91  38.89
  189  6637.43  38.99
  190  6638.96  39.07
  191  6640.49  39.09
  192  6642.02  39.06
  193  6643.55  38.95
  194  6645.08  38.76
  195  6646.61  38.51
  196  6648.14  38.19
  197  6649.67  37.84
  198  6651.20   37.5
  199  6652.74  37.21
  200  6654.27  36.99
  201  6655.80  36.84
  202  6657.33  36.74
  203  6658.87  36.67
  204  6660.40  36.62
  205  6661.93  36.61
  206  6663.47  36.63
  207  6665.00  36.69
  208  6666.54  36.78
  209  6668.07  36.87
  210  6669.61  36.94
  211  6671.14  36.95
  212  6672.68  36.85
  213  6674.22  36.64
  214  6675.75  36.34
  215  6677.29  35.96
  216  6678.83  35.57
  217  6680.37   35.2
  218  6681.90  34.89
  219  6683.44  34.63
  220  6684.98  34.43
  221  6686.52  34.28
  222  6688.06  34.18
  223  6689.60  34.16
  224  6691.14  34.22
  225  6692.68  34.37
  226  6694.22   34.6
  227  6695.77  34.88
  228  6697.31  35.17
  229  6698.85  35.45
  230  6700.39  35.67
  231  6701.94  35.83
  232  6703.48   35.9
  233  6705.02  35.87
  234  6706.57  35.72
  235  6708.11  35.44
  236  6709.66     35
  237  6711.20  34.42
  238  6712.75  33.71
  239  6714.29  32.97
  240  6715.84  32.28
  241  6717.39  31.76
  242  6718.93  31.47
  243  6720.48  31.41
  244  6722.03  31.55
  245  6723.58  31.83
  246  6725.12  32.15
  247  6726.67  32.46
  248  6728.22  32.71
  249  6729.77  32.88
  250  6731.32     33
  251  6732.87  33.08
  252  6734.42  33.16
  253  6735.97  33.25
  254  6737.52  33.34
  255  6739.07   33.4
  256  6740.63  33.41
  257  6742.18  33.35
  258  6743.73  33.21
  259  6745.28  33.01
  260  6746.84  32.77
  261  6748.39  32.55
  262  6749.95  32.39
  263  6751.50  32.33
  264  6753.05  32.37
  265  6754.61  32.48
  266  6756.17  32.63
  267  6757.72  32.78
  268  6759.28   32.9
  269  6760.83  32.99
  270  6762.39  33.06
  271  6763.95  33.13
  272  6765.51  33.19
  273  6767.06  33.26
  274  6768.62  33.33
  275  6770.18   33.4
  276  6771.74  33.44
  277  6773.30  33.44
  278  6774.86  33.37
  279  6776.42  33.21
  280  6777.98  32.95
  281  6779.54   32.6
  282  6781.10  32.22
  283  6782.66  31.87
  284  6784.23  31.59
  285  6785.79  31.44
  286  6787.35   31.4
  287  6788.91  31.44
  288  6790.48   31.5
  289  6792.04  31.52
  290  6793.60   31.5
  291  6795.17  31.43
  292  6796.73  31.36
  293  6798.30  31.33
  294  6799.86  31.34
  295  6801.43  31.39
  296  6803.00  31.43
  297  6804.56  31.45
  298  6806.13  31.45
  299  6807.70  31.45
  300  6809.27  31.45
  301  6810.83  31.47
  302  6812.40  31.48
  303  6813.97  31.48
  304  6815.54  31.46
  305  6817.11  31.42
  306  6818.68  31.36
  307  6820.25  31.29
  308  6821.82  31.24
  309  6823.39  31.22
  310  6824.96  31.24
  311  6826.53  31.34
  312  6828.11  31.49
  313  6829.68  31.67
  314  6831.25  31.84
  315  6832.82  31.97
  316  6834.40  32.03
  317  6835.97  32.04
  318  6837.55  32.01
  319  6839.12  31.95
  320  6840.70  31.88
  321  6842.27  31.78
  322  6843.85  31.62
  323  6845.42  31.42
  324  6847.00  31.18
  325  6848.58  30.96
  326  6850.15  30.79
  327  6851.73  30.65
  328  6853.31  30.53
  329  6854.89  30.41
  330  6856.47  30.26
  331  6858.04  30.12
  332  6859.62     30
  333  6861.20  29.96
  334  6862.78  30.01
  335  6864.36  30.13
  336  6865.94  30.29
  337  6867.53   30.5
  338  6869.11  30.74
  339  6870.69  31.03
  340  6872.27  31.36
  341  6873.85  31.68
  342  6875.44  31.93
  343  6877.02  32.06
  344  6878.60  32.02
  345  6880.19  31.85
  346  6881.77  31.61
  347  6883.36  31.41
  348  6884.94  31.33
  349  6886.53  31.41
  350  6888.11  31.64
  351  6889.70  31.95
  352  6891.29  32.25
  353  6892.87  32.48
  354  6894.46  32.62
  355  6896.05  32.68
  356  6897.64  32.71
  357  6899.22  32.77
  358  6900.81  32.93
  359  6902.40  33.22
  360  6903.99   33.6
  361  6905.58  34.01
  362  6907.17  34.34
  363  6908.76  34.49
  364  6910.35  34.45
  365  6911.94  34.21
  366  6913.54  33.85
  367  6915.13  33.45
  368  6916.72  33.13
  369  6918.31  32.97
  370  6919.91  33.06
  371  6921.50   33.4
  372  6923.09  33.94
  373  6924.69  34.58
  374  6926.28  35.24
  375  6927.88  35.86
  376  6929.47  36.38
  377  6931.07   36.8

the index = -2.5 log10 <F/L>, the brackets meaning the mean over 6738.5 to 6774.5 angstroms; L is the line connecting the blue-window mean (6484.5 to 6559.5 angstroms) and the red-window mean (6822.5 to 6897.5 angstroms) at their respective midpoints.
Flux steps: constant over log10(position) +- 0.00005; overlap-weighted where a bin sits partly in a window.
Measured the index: 0.03 mag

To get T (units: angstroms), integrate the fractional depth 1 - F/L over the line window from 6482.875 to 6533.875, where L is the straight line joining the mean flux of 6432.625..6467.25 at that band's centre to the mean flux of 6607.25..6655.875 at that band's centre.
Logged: -2.8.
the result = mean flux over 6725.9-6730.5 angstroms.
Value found 32.7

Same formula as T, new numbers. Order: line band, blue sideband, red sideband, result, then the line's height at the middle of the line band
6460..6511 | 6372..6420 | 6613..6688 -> -4.3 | 35.4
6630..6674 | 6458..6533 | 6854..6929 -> -1.4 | 36.5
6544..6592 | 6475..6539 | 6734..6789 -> -2.9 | 38.1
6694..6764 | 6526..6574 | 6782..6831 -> 1.9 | 34.3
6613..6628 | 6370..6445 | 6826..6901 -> -2.8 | 33.3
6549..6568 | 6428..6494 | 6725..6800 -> -2.4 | 36.1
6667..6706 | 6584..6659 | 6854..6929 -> 2.2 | 37.6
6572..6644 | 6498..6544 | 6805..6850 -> -3.1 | 38.1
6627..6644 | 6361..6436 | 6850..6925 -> -2.8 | 33.4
